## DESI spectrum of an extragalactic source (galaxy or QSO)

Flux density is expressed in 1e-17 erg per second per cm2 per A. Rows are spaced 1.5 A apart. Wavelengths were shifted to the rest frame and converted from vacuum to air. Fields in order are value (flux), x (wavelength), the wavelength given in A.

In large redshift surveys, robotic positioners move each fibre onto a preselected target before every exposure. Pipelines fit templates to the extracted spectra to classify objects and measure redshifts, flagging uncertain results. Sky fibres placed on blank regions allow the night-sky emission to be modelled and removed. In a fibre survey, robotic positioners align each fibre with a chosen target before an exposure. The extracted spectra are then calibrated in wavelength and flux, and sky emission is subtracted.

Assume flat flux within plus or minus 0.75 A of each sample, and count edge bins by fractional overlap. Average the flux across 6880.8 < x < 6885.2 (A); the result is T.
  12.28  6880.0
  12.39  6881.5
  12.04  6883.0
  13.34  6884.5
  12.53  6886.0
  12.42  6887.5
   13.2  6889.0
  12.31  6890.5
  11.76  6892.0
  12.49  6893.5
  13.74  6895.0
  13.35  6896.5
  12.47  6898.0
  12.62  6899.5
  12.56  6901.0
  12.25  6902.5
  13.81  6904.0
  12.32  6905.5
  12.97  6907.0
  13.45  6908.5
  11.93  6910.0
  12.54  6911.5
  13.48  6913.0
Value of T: 12.6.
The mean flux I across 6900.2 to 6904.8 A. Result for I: 12.9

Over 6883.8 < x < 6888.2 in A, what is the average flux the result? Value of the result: 12.8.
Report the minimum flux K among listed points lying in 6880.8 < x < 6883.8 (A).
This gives 12.04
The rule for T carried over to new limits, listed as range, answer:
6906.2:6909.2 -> 13.2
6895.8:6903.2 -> 12.6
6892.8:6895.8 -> 13.1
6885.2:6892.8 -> 12.5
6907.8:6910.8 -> 12.7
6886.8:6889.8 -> 12.8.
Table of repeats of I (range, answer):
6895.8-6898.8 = 12.9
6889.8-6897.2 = 12.7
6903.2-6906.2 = 13.1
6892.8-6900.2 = 12.9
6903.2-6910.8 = 12.9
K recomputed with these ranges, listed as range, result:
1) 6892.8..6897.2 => 12.49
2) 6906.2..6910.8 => 11.93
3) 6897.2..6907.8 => 12.25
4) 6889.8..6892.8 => 11.76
